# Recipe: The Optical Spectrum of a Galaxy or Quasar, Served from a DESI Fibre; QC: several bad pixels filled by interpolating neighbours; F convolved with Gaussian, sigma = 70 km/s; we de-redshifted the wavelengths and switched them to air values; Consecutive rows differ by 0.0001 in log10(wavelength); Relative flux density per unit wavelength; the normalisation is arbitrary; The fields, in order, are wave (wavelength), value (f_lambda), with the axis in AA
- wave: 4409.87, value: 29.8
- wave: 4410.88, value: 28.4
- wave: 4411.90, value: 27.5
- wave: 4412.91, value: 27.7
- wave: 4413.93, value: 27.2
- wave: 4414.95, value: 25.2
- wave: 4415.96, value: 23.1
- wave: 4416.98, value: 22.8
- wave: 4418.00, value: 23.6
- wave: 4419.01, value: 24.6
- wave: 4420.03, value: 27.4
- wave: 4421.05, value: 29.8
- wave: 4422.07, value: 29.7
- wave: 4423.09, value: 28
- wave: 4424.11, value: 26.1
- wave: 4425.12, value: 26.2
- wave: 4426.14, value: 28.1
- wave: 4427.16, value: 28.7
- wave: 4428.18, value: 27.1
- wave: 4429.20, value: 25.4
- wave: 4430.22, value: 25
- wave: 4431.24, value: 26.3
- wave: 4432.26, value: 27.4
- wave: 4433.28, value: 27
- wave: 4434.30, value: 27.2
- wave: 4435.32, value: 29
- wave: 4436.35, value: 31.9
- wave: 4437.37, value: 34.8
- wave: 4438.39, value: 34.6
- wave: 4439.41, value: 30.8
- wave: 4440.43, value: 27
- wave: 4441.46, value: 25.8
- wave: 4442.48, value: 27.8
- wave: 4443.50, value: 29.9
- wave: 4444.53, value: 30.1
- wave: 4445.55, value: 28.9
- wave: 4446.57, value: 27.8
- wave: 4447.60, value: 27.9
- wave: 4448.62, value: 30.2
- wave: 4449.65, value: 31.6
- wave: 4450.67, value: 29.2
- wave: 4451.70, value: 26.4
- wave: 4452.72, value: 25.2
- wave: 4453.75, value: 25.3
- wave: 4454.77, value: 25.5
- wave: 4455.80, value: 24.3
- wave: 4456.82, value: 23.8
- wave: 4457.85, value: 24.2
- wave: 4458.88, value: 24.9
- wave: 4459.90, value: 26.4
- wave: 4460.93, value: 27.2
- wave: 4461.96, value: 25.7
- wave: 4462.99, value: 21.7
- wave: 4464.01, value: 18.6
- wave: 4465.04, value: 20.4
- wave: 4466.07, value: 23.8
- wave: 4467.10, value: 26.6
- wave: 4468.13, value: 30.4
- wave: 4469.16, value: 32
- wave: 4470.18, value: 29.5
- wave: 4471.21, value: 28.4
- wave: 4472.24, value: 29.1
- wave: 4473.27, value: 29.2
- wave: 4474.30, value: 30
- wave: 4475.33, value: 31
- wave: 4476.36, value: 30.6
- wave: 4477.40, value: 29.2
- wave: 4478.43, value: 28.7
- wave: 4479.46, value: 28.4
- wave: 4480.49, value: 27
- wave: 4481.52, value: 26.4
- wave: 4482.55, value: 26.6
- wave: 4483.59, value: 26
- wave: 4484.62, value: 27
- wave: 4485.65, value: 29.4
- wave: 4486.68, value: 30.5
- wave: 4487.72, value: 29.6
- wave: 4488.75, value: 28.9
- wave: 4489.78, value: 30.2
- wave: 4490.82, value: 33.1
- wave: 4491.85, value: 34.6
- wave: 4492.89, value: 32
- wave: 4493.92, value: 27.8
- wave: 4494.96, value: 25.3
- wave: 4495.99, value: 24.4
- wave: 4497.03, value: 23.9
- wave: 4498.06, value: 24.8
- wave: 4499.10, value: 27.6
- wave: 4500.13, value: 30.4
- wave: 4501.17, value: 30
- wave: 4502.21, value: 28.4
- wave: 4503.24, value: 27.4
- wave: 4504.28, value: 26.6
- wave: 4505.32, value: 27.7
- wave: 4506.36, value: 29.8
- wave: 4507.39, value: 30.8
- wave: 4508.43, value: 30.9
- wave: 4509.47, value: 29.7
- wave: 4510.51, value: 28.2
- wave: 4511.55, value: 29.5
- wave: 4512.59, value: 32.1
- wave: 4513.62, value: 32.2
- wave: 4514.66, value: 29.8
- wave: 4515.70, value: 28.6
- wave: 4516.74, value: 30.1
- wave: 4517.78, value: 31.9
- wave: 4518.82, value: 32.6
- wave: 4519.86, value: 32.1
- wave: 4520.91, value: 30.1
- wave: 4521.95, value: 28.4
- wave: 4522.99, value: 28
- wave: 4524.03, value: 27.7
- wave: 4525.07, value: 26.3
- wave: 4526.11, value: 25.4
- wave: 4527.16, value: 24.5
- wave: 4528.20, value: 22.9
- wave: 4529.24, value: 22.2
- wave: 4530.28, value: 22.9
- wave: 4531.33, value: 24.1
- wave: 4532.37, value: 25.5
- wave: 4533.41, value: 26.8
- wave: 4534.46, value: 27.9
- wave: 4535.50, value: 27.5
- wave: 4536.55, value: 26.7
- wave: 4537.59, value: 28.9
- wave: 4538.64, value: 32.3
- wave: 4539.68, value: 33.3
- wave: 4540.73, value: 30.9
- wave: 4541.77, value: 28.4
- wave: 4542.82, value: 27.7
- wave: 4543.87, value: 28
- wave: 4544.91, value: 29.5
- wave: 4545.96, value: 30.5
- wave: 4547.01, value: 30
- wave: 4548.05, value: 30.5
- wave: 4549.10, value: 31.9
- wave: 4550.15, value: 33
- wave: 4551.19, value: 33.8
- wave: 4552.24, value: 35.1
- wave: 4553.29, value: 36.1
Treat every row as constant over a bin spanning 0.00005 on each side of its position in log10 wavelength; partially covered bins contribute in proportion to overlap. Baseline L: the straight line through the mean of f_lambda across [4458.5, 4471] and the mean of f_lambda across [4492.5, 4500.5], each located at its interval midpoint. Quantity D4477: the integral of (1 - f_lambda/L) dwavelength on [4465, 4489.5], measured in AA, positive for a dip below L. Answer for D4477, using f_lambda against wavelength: -2.1 AA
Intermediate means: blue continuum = 25.7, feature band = 28.5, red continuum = 26.9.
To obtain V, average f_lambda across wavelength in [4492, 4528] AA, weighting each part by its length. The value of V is 28.7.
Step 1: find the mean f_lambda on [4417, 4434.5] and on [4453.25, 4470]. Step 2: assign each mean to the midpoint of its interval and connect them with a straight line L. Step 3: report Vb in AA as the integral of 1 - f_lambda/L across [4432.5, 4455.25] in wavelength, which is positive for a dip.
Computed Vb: -2.5 AA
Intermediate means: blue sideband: 26.8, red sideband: 25.2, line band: 28.8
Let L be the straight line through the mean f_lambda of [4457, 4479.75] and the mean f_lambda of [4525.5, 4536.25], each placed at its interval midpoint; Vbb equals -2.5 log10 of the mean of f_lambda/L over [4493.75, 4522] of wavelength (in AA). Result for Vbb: -0.13 mag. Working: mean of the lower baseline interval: 27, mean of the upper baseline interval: 25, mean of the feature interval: 29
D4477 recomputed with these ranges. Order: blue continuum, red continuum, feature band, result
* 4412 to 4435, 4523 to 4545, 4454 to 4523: -3.4 AA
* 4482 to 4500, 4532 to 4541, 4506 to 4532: 0.2 AA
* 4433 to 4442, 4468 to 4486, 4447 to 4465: 2.3 AA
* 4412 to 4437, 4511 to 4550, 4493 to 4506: 0.4 AA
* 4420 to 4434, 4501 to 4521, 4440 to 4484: 1.9 AA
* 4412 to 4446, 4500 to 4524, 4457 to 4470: 1.5 AA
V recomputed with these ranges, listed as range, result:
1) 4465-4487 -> 28.3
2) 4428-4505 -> 27.8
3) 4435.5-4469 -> 27.2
